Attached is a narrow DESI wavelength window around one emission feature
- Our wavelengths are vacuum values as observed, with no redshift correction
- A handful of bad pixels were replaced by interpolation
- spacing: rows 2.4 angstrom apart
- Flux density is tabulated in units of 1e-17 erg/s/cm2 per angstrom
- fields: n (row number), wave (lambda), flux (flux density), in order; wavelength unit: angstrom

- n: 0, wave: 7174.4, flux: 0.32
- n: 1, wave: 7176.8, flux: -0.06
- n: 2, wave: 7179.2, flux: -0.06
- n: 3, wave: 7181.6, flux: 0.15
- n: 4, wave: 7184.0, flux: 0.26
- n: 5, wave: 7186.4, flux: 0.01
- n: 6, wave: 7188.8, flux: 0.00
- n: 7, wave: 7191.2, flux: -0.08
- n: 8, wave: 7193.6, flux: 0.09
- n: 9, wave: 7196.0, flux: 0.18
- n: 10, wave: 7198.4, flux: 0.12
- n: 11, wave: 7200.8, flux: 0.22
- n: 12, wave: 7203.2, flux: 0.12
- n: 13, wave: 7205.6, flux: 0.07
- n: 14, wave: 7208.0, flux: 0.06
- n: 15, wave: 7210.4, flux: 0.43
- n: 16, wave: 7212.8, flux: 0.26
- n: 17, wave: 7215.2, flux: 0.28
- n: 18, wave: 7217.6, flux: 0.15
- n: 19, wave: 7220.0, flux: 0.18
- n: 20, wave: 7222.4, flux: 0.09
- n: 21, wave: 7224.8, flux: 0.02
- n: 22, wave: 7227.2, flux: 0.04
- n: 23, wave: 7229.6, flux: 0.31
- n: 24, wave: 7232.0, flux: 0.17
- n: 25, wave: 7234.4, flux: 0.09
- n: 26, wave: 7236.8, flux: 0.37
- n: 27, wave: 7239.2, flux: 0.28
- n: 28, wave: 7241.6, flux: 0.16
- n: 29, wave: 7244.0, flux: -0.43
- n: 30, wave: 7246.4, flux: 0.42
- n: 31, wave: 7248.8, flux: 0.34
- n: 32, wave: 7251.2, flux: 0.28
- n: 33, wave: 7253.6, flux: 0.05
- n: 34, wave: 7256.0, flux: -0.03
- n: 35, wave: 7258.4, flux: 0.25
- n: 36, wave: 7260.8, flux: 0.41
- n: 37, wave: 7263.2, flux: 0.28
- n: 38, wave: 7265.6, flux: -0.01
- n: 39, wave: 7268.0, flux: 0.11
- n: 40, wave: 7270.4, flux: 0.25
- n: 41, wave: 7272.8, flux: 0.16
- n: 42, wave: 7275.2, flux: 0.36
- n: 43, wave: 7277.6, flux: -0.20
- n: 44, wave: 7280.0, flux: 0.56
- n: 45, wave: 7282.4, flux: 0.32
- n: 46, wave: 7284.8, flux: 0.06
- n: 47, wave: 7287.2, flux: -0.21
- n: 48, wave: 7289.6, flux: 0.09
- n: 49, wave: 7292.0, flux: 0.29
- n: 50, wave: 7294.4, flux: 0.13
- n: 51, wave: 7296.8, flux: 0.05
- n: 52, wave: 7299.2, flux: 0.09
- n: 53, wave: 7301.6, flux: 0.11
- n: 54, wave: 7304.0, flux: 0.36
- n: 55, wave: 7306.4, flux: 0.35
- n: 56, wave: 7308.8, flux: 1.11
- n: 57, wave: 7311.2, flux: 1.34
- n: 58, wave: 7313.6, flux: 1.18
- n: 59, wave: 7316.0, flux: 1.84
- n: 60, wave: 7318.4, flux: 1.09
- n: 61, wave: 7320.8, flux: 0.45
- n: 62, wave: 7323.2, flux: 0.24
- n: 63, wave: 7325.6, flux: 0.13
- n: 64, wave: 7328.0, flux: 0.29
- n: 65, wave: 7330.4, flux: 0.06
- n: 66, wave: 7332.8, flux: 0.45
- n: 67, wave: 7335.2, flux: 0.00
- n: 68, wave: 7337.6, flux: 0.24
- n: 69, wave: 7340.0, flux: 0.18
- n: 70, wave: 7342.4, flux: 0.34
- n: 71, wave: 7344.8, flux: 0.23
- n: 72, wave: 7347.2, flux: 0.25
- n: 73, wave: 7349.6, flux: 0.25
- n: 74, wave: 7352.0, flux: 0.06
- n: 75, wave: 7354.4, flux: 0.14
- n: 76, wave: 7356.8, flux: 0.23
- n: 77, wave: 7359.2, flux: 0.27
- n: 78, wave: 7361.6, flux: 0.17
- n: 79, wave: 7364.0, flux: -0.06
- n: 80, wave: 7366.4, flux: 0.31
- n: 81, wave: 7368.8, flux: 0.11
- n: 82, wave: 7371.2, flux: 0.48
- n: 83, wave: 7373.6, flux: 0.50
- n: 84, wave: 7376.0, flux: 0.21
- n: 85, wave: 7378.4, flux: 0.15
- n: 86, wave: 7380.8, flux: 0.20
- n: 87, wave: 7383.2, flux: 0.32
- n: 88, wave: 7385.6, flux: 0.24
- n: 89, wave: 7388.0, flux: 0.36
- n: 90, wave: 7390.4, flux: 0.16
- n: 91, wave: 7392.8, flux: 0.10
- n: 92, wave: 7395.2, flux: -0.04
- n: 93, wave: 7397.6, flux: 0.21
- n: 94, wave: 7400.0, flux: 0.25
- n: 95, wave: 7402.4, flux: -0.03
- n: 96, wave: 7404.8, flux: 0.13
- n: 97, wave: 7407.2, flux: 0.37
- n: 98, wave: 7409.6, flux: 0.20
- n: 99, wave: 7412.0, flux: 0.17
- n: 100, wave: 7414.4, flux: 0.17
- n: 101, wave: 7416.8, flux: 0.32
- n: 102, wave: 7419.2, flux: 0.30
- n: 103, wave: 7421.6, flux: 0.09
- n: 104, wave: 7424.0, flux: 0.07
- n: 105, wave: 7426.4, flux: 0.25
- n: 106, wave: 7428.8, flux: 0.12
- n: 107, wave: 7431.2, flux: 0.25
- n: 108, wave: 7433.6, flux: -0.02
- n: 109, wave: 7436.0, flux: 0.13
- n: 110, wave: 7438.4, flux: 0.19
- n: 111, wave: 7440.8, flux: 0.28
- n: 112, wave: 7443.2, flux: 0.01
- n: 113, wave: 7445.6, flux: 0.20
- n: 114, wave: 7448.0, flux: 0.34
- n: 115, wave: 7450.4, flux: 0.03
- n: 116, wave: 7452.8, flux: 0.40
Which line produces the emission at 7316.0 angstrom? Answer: [O II] 3727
